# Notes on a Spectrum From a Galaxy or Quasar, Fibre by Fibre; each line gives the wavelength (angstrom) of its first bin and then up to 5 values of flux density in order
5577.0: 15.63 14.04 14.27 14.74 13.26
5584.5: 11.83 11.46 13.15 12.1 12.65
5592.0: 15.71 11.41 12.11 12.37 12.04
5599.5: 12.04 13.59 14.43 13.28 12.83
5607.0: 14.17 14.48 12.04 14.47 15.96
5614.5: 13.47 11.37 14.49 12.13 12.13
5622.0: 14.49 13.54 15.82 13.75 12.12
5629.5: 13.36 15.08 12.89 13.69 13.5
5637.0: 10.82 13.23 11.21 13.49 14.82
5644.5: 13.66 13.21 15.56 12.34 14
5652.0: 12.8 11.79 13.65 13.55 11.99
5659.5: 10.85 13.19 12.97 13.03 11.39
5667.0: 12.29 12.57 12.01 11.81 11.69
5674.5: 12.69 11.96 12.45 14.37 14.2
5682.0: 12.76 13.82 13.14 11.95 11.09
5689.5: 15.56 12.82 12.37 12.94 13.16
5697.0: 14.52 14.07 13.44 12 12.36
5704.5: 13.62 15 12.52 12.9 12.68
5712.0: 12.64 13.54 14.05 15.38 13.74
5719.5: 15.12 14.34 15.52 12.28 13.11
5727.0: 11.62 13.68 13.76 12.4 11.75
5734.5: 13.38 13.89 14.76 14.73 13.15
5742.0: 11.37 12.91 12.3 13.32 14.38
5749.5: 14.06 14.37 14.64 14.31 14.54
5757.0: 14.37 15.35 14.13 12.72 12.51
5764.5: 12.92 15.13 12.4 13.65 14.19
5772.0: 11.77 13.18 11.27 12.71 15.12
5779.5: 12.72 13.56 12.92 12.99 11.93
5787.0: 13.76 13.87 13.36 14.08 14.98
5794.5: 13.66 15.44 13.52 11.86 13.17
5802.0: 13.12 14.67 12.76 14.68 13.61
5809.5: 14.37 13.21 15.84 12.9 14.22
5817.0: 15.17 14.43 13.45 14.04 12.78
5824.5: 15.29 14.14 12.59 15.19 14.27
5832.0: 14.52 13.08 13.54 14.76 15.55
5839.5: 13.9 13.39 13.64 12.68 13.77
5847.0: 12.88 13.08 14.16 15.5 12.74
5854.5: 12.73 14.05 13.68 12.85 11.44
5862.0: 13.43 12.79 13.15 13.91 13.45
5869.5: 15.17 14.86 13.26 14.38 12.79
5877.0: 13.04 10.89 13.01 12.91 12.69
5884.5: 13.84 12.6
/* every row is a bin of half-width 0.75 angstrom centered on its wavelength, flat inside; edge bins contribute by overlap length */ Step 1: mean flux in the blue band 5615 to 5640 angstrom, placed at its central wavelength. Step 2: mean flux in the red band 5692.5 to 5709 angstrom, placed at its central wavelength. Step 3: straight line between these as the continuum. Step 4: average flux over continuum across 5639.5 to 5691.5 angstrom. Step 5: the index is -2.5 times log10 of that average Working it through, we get 0.03 mag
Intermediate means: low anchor 13.2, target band 12.9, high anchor 13.3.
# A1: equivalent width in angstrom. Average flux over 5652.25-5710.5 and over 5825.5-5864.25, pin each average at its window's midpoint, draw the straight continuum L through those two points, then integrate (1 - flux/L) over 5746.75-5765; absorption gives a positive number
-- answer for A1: -1.1 angstrom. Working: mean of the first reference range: 12.9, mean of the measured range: 14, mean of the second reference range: 13.6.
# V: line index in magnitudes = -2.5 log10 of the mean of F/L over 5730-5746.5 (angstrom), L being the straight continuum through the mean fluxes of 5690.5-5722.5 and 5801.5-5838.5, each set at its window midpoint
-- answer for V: 0.05 mag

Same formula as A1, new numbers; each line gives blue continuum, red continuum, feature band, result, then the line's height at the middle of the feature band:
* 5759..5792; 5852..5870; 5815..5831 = -1.06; 13.3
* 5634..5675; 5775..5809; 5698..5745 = -0.92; 13.1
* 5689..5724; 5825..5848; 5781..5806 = 0.48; 13.8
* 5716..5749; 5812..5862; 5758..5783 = 0.57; 13.6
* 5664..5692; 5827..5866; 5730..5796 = -1.74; 13.2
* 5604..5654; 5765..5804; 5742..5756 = -0.32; 13.4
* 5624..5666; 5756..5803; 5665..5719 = 0.79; 13.3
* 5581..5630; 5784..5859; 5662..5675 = 1.11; 13.4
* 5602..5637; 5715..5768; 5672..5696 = 1.24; 13.6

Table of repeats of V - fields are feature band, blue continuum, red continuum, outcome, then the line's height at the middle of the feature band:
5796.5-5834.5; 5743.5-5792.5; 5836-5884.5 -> -0.03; 13.5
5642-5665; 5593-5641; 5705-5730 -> 0.02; 13.4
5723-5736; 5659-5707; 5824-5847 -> 0.03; 13.2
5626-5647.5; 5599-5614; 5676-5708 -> 0.02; 13.6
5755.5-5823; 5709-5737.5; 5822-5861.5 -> 0.00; 13.6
